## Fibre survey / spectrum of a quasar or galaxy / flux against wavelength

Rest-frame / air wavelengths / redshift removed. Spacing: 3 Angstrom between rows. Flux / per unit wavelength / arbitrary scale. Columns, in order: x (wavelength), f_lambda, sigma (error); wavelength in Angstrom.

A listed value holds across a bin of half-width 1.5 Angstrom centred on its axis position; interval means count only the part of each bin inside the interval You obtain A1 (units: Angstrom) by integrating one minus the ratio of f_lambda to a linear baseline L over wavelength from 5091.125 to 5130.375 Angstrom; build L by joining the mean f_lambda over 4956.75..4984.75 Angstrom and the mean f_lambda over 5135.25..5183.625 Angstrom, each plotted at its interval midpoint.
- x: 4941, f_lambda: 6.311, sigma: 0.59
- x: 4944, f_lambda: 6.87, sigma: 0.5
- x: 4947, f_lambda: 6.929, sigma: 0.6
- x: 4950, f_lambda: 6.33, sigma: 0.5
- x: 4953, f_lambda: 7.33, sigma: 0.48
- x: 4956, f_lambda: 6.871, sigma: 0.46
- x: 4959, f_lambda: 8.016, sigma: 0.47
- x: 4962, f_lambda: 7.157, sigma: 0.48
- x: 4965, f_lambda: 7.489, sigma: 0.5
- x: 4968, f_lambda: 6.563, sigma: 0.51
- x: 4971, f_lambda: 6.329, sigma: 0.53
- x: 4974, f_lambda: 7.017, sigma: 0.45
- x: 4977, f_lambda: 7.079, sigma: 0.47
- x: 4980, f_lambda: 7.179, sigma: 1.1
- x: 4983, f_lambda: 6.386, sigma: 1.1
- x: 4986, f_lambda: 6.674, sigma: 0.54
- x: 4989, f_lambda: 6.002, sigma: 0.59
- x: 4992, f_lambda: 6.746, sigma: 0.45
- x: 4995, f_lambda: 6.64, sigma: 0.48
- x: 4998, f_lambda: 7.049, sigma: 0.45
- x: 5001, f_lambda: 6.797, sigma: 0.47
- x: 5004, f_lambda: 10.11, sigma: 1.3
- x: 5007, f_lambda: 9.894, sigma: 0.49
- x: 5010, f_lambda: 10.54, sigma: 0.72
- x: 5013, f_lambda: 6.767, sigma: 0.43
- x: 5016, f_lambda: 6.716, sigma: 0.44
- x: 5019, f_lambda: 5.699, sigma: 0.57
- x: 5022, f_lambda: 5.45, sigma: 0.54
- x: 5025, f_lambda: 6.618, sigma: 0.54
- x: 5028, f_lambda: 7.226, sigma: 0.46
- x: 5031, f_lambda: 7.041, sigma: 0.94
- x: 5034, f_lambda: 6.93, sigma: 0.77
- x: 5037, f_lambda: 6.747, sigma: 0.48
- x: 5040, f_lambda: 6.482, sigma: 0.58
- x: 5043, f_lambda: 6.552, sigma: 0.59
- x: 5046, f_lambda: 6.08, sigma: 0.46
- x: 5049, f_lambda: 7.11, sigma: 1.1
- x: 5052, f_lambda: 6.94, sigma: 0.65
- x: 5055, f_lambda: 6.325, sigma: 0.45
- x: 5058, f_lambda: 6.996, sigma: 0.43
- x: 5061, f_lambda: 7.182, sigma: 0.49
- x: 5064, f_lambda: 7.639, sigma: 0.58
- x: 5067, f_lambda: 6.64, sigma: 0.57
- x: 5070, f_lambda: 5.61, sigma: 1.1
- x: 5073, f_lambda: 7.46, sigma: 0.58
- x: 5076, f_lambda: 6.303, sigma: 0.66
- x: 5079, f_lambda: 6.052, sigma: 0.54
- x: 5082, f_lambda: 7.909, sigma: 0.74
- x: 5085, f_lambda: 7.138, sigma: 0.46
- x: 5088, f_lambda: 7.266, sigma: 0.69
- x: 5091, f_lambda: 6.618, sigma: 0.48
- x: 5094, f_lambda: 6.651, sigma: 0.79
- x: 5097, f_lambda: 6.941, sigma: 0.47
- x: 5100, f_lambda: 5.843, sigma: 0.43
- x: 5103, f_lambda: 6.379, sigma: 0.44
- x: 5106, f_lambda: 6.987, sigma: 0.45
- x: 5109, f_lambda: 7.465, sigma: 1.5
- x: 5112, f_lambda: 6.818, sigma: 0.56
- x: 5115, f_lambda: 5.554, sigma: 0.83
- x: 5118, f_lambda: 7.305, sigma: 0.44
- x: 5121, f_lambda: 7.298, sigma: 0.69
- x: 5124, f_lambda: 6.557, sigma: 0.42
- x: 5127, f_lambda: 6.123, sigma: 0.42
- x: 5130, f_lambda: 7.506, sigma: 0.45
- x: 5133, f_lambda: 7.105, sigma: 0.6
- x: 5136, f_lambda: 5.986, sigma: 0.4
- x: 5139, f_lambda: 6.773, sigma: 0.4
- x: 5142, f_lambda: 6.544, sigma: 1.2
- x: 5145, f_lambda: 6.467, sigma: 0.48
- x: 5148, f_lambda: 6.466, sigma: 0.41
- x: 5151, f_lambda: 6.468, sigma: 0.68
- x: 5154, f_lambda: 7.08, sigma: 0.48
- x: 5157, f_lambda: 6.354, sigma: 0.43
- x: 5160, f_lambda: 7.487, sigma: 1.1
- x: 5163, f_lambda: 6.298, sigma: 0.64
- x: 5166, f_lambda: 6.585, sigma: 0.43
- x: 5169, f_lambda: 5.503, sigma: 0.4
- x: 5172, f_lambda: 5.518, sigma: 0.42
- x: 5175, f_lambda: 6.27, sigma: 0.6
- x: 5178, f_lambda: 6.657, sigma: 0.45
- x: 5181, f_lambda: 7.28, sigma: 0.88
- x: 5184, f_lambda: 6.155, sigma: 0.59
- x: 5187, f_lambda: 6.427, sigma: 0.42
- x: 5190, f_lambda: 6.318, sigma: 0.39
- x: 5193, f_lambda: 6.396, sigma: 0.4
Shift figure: -0.5 Angstrom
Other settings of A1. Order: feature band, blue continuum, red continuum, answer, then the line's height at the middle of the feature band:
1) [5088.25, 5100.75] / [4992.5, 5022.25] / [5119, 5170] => 0.67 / 7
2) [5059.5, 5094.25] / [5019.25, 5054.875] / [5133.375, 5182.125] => -1.65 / 6.57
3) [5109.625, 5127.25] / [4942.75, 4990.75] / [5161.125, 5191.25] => -0.58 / 6.47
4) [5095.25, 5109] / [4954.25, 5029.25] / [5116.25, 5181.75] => 0.27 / 6.77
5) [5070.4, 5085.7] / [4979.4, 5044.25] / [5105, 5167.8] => 0.07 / 6.9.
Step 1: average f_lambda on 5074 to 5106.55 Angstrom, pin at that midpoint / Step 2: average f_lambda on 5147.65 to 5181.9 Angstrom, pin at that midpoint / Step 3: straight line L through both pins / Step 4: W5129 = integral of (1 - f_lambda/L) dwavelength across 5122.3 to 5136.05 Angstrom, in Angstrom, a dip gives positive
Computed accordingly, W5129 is -0.3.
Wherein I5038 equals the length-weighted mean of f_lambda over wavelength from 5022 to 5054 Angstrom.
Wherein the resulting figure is 6.7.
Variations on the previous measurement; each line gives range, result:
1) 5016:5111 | 6.72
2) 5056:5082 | 6.8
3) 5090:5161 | 6.69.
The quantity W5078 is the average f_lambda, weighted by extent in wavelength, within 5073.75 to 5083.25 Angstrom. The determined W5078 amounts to 6.78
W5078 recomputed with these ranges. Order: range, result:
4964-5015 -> 7.36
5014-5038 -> 6.55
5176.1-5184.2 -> 6.76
